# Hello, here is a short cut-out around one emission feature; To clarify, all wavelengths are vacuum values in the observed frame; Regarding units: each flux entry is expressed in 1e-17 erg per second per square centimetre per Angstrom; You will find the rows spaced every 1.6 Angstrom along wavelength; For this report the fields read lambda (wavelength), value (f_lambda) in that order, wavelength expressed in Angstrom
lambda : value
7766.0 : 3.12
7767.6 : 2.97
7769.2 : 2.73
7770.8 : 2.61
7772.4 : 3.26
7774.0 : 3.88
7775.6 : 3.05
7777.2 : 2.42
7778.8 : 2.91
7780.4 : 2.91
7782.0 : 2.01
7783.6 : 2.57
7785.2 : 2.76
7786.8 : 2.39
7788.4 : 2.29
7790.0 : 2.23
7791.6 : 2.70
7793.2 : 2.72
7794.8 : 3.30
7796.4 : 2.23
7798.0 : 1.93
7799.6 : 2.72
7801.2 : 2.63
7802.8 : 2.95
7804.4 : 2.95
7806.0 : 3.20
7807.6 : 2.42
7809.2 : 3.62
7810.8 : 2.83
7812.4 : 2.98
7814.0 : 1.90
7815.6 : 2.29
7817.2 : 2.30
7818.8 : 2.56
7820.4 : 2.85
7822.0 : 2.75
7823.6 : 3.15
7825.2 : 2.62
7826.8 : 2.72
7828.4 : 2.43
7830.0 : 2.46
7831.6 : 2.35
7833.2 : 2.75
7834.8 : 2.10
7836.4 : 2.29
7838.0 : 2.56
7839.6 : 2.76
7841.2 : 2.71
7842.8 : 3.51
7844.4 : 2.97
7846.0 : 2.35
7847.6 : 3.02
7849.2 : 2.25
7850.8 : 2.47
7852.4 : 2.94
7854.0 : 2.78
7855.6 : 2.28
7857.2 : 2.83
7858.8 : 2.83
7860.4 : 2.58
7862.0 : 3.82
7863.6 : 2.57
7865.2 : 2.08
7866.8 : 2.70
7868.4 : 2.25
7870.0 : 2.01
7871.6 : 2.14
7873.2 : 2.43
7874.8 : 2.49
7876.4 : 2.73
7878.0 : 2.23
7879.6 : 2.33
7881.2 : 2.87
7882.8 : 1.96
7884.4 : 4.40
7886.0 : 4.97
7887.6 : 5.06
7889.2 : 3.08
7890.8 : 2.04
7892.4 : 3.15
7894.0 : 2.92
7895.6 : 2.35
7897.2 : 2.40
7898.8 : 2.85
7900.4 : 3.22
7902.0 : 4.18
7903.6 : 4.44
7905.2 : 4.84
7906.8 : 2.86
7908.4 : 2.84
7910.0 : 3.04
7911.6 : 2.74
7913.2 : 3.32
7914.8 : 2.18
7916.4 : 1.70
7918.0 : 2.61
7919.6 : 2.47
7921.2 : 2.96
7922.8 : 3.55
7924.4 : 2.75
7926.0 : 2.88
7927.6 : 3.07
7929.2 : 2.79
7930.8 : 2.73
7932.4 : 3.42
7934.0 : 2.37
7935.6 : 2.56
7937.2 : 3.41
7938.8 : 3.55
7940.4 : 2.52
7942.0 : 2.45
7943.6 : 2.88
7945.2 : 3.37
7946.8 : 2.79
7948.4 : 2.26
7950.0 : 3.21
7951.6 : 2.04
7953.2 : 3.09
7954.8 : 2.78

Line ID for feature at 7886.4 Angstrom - [S II] 6716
